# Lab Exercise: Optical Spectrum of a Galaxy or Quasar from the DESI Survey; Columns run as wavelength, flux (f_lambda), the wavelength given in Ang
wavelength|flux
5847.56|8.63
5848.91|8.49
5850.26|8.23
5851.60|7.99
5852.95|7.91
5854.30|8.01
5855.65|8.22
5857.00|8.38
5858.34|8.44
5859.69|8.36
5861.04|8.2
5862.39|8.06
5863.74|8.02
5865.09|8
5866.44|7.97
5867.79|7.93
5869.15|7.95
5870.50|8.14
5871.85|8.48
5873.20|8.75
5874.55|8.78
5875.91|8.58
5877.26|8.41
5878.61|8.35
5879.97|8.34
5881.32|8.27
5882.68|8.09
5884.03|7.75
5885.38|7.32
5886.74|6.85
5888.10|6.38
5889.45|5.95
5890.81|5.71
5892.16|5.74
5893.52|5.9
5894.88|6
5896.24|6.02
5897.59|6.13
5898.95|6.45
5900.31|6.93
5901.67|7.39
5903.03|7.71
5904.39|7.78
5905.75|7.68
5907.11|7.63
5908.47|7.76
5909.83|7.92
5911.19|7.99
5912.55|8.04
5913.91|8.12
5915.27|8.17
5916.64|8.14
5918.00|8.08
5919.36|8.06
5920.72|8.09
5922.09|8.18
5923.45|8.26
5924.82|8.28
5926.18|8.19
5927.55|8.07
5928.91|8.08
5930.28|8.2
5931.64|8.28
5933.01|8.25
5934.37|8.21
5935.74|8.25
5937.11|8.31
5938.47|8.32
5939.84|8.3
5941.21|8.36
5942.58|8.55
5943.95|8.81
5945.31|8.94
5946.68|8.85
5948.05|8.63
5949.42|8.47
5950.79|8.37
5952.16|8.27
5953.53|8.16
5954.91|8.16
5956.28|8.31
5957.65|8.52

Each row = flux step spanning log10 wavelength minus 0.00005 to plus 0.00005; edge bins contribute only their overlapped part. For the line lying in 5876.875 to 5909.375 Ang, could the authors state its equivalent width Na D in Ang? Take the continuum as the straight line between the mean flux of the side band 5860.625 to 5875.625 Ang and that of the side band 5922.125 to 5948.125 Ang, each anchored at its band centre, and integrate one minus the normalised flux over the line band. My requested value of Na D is 4.6 Ang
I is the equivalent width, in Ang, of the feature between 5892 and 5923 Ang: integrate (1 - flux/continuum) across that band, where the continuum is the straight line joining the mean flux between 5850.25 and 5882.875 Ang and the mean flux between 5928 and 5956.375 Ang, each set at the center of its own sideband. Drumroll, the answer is 3.34 Ang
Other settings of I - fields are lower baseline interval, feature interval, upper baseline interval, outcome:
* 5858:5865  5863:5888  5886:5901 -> -2.64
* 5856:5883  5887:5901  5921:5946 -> 3.63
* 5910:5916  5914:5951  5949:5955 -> -0.66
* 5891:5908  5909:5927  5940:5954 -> -1.60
